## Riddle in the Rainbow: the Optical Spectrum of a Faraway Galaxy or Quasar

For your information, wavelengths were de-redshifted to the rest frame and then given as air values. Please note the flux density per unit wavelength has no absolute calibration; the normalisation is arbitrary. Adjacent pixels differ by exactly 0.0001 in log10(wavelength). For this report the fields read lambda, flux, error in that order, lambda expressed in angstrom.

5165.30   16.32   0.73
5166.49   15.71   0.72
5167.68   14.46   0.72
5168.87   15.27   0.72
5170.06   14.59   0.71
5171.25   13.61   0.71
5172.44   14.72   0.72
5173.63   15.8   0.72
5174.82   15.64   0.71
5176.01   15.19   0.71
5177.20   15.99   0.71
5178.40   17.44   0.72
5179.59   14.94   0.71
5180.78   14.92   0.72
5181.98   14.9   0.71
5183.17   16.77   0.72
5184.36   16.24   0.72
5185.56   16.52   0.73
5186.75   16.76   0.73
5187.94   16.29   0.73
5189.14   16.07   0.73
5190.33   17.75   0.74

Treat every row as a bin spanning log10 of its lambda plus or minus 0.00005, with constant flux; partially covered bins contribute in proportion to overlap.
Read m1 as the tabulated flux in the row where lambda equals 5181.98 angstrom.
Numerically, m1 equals 14.9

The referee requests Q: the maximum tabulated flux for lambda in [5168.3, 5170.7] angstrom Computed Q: 15.27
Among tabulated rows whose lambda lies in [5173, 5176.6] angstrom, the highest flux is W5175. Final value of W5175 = 15.8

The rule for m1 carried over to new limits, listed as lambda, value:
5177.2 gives 15.99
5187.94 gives 16.29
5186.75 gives 16.76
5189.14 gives 16.07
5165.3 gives 16.32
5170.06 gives 14.59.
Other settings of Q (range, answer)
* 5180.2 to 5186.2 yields 16.77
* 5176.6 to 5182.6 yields 17.44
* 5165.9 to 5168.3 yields 15.71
